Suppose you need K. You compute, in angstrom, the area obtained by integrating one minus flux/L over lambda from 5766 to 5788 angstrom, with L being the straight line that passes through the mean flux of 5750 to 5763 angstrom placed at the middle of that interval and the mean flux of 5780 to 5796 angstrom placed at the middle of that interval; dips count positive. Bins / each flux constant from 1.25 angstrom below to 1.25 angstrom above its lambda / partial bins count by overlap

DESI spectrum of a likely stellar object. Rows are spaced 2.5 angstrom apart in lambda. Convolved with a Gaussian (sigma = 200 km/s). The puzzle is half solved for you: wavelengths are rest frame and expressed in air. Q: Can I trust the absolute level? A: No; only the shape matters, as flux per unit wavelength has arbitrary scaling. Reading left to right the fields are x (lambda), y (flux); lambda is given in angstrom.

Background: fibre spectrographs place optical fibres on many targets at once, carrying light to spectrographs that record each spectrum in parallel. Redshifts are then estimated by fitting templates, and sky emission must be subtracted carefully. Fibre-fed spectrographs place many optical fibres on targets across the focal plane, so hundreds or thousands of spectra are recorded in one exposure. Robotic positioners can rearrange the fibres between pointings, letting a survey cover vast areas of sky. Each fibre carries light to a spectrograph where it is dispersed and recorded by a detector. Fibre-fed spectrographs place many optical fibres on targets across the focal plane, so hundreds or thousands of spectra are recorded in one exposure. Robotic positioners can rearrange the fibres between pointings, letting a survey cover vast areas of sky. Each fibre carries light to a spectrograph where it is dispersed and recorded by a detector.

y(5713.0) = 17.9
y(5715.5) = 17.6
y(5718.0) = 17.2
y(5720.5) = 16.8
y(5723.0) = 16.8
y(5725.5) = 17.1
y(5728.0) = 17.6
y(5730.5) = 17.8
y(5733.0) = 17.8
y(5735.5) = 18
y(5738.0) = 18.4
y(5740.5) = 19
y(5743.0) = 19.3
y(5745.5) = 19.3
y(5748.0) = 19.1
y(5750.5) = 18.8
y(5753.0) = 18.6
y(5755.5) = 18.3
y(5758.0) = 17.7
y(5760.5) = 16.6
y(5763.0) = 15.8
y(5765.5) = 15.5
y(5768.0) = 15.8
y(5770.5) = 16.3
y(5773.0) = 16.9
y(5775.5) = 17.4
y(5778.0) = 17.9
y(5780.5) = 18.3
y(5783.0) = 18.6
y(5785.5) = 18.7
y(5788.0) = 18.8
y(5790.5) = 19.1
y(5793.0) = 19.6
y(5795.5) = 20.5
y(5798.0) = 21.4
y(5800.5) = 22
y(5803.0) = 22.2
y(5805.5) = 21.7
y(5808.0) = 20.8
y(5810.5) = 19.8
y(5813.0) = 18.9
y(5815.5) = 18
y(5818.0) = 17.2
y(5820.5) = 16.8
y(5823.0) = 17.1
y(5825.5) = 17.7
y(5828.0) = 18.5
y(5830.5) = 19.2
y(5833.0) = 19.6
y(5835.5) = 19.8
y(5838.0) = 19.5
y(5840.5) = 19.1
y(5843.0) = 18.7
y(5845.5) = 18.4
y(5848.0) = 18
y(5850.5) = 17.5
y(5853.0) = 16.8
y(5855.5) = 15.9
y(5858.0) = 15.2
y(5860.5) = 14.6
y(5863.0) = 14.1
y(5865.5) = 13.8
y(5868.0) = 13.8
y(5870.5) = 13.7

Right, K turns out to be 1.3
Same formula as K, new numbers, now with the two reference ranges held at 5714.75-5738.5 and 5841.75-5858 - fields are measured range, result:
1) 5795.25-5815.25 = -3.88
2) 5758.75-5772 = 1.04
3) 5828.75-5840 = -1.34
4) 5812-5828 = -0.25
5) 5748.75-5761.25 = -0.46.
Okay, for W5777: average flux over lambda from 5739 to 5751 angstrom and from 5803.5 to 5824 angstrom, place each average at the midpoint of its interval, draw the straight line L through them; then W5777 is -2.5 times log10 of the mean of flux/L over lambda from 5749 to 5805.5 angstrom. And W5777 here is 0.03 mag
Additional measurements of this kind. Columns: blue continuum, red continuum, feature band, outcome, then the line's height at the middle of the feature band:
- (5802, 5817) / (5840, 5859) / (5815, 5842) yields 0.02 mag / 18.9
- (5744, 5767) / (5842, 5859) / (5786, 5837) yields -0.12 mag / 17.4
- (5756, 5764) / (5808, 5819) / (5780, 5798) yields -0.08 mag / 17.9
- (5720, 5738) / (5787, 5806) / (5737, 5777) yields 0.07 mag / 18.8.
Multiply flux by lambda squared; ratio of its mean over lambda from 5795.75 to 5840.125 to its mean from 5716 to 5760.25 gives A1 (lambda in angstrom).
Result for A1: 1.11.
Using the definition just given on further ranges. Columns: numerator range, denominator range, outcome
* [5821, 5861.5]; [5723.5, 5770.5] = 1.04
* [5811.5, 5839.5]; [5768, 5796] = 1.03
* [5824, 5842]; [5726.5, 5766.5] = 1.09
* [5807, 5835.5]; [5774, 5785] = 1.04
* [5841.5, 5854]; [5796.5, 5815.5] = 0.88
